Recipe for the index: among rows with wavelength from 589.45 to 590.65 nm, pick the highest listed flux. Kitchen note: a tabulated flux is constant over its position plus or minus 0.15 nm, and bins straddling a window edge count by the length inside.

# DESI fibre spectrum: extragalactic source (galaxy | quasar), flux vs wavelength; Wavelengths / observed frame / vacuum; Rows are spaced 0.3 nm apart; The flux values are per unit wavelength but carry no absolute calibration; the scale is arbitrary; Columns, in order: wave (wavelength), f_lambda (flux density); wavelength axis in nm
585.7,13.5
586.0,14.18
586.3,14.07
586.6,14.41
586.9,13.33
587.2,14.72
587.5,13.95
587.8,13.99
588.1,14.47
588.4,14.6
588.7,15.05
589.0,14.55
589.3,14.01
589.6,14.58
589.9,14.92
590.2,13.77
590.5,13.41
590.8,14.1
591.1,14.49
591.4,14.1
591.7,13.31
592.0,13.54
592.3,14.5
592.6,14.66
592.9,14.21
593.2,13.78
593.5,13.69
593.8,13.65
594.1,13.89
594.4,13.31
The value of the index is 14.92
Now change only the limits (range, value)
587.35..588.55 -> 14.6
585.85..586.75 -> 14.41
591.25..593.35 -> 14.66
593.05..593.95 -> 13.78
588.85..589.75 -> 14.58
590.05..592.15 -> 14.49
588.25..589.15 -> 15.05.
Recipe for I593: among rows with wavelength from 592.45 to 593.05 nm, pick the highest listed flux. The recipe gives 14.66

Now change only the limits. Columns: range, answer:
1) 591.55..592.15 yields 13.54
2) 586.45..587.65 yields 14.72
